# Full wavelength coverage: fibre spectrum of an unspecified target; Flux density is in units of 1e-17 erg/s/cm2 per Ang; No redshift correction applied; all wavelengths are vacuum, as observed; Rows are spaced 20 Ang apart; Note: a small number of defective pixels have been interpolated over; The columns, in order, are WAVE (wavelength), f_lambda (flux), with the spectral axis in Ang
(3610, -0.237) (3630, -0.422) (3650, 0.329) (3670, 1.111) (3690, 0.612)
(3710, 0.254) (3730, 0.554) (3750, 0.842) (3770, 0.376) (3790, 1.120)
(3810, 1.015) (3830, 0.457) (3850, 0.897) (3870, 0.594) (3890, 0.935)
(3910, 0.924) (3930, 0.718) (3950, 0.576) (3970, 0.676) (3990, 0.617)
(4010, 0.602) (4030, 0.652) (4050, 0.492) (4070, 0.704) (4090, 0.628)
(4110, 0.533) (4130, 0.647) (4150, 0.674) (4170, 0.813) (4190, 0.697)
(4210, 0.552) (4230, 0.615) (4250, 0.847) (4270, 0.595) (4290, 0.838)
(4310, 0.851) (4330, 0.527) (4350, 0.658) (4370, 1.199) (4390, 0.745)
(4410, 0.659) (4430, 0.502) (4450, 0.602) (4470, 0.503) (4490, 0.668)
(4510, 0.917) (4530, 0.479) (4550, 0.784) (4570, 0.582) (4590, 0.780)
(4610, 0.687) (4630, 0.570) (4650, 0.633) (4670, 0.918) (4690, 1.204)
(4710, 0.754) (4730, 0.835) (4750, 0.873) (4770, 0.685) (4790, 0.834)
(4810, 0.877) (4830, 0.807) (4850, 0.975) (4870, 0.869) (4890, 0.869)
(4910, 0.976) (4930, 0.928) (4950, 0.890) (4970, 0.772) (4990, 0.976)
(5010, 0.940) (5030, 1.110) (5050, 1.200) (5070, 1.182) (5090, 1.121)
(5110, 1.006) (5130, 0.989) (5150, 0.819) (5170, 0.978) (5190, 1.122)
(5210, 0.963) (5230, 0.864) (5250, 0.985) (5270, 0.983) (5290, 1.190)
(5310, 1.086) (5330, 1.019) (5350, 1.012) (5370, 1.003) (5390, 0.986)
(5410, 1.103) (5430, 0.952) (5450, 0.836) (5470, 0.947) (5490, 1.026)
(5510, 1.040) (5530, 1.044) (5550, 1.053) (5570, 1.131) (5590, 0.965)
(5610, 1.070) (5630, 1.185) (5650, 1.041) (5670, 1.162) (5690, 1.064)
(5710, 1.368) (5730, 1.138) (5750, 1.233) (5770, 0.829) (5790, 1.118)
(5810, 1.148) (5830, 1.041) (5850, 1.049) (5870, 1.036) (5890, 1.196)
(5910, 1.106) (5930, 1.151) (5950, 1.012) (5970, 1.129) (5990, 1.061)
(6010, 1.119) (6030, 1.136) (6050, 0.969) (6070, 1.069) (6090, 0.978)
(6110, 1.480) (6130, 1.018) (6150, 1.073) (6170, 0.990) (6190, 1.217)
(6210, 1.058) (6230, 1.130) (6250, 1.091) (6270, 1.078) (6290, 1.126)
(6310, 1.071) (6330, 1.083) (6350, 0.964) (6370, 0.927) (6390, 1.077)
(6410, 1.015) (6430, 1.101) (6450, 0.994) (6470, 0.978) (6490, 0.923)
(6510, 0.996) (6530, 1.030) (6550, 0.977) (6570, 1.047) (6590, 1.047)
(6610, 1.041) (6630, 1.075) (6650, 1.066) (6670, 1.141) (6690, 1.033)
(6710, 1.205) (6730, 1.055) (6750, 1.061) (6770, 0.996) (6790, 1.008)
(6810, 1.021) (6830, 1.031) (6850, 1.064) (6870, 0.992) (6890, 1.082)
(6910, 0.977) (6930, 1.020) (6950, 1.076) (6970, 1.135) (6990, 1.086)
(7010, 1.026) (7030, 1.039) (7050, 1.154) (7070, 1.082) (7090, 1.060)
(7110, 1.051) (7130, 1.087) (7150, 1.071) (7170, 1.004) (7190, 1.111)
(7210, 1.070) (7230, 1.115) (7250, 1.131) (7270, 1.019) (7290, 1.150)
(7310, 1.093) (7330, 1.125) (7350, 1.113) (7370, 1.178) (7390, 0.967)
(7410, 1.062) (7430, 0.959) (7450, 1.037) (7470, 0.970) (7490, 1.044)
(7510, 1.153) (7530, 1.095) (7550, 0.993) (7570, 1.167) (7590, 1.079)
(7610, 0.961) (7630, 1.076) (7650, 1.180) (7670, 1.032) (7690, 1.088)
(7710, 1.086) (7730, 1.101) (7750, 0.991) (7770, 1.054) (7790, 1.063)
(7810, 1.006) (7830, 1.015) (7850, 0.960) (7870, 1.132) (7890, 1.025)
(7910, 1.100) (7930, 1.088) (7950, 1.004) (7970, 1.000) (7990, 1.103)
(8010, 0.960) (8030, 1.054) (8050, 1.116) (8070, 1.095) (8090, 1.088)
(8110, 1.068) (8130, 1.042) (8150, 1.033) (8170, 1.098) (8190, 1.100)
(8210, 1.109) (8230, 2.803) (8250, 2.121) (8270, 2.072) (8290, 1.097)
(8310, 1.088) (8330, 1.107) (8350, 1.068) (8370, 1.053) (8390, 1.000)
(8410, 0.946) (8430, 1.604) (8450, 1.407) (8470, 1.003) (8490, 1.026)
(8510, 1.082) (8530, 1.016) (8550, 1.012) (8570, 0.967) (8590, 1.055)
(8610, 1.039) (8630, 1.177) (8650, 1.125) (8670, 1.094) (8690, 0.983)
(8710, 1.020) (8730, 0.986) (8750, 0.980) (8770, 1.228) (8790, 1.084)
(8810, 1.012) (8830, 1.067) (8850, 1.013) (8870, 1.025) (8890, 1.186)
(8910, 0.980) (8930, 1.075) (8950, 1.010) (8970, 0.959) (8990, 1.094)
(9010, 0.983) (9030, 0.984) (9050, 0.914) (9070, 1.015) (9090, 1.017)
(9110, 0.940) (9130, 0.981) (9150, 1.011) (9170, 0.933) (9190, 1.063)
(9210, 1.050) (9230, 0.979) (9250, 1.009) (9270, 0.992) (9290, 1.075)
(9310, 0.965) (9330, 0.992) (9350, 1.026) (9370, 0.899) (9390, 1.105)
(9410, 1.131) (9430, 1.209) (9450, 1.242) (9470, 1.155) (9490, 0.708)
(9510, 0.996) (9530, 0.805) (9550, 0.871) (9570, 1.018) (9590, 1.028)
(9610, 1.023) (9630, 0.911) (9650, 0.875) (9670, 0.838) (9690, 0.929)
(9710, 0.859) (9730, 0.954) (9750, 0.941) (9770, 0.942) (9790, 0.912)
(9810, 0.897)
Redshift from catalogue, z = 0.26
